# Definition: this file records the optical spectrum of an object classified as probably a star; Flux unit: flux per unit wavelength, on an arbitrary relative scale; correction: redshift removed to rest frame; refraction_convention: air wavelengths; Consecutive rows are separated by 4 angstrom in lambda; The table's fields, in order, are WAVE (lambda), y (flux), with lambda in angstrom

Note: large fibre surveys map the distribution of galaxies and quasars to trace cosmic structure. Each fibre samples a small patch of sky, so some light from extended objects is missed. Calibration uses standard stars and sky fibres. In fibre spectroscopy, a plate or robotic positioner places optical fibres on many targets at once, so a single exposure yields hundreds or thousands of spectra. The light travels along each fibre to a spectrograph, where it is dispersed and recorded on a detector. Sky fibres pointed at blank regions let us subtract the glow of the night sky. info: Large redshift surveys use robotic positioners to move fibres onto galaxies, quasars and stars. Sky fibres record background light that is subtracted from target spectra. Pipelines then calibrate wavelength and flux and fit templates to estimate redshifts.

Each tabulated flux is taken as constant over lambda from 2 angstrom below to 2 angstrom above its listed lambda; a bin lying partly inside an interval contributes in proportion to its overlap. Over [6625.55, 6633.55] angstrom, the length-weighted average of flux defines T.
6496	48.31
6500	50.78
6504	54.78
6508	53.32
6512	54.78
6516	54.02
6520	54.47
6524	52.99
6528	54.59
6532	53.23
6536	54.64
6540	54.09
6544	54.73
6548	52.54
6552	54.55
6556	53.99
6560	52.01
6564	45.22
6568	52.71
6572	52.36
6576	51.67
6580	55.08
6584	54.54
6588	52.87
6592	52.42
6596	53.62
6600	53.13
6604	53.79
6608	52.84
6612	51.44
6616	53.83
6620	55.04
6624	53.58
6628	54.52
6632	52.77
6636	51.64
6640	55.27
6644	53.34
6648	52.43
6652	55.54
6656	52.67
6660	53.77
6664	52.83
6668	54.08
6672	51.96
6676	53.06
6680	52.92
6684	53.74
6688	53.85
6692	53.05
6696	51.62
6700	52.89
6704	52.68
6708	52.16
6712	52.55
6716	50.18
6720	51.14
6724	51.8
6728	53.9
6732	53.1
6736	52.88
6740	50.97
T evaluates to 53.7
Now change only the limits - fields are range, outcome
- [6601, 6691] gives 53.4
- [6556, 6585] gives 52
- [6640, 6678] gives 53.4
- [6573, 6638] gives 53.3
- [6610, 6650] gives 53.4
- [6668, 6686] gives 53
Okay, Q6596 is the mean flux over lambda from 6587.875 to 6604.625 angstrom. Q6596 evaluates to 53.1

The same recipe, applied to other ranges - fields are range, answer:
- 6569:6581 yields 52.8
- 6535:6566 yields 52.7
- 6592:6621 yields 53.3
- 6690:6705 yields 52.6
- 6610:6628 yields 53.6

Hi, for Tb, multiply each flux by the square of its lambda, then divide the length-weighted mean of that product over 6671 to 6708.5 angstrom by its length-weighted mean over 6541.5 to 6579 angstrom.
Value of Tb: 1.1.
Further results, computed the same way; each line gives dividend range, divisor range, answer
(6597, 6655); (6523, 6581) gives 1.03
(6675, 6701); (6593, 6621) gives 1.02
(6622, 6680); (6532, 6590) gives 1.04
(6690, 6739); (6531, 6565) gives 1.04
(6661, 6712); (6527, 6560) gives 1.02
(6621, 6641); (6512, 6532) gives 1.02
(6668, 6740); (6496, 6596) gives 1.04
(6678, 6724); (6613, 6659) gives 1.00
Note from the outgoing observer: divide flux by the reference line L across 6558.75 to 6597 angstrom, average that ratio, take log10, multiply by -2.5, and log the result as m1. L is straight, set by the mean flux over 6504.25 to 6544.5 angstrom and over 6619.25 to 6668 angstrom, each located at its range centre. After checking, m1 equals 0.034 mag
